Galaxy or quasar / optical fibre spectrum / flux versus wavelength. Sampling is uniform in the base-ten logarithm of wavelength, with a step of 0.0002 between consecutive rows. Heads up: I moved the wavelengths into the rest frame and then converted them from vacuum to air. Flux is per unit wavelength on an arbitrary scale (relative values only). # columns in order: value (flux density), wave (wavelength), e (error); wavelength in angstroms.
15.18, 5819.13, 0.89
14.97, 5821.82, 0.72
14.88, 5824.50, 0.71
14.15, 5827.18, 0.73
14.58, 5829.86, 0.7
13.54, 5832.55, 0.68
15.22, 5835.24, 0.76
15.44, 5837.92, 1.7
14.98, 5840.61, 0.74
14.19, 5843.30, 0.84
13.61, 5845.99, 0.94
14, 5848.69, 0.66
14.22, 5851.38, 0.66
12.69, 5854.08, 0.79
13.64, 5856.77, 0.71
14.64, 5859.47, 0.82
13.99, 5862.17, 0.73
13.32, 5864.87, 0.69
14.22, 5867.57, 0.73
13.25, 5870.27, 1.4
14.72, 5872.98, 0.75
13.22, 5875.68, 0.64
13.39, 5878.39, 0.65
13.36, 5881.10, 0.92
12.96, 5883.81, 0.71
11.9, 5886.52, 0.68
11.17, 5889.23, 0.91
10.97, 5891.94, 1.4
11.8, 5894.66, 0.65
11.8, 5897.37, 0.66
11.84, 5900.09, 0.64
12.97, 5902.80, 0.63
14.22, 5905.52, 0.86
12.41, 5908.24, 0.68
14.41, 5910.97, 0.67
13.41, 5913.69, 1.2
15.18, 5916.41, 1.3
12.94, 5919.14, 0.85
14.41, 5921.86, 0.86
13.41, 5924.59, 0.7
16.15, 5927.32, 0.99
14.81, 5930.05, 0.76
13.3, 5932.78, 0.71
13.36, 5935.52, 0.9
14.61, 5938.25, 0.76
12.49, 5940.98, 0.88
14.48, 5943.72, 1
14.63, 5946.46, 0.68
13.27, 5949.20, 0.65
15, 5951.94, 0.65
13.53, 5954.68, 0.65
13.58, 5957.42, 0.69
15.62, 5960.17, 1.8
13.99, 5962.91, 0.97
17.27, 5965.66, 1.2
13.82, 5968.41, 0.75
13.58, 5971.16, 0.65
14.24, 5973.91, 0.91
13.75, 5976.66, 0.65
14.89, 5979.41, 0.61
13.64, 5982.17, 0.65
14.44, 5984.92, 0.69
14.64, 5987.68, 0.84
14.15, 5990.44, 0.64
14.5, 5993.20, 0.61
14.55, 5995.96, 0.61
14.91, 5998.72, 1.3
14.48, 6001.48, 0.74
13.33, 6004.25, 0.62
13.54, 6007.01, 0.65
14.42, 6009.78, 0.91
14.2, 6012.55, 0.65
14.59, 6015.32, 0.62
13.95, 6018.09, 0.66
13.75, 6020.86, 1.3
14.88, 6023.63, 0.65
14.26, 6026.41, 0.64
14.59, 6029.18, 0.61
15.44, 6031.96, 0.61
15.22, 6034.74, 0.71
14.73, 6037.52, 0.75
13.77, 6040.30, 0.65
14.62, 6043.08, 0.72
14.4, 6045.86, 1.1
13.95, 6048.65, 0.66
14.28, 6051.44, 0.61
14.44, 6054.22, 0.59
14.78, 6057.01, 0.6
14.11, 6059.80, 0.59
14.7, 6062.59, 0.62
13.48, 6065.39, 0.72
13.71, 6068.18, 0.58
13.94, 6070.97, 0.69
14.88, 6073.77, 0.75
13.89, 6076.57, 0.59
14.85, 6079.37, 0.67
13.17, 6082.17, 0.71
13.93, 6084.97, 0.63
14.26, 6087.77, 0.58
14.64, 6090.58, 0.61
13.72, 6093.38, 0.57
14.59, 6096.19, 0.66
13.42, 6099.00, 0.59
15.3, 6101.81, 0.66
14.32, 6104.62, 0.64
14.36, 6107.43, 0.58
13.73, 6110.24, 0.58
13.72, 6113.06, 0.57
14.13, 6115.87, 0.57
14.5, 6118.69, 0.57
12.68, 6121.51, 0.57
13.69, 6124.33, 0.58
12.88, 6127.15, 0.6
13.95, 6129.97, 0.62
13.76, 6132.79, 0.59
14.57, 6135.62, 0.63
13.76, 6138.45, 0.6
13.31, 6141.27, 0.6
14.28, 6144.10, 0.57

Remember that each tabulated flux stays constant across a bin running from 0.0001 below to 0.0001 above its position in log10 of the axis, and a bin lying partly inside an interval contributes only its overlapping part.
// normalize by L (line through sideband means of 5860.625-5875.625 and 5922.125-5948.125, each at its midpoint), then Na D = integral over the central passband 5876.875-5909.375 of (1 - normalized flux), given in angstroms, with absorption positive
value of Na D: 3.6 angstroms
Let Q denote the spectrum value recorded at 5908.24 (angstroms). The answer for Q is 12.41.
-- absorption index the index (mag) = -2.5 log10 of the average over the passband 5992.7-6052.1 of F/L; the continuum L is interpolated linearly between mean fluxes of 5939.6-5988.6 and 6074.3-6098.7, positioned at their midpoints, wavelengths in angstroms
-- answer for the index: -0.01 mag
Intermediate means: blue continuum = 14.3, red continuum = 14.1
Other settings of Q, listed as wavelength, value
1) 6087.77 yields 14.26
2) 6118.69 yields 14.5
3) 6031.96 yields 15.44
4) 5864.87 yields 13.32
